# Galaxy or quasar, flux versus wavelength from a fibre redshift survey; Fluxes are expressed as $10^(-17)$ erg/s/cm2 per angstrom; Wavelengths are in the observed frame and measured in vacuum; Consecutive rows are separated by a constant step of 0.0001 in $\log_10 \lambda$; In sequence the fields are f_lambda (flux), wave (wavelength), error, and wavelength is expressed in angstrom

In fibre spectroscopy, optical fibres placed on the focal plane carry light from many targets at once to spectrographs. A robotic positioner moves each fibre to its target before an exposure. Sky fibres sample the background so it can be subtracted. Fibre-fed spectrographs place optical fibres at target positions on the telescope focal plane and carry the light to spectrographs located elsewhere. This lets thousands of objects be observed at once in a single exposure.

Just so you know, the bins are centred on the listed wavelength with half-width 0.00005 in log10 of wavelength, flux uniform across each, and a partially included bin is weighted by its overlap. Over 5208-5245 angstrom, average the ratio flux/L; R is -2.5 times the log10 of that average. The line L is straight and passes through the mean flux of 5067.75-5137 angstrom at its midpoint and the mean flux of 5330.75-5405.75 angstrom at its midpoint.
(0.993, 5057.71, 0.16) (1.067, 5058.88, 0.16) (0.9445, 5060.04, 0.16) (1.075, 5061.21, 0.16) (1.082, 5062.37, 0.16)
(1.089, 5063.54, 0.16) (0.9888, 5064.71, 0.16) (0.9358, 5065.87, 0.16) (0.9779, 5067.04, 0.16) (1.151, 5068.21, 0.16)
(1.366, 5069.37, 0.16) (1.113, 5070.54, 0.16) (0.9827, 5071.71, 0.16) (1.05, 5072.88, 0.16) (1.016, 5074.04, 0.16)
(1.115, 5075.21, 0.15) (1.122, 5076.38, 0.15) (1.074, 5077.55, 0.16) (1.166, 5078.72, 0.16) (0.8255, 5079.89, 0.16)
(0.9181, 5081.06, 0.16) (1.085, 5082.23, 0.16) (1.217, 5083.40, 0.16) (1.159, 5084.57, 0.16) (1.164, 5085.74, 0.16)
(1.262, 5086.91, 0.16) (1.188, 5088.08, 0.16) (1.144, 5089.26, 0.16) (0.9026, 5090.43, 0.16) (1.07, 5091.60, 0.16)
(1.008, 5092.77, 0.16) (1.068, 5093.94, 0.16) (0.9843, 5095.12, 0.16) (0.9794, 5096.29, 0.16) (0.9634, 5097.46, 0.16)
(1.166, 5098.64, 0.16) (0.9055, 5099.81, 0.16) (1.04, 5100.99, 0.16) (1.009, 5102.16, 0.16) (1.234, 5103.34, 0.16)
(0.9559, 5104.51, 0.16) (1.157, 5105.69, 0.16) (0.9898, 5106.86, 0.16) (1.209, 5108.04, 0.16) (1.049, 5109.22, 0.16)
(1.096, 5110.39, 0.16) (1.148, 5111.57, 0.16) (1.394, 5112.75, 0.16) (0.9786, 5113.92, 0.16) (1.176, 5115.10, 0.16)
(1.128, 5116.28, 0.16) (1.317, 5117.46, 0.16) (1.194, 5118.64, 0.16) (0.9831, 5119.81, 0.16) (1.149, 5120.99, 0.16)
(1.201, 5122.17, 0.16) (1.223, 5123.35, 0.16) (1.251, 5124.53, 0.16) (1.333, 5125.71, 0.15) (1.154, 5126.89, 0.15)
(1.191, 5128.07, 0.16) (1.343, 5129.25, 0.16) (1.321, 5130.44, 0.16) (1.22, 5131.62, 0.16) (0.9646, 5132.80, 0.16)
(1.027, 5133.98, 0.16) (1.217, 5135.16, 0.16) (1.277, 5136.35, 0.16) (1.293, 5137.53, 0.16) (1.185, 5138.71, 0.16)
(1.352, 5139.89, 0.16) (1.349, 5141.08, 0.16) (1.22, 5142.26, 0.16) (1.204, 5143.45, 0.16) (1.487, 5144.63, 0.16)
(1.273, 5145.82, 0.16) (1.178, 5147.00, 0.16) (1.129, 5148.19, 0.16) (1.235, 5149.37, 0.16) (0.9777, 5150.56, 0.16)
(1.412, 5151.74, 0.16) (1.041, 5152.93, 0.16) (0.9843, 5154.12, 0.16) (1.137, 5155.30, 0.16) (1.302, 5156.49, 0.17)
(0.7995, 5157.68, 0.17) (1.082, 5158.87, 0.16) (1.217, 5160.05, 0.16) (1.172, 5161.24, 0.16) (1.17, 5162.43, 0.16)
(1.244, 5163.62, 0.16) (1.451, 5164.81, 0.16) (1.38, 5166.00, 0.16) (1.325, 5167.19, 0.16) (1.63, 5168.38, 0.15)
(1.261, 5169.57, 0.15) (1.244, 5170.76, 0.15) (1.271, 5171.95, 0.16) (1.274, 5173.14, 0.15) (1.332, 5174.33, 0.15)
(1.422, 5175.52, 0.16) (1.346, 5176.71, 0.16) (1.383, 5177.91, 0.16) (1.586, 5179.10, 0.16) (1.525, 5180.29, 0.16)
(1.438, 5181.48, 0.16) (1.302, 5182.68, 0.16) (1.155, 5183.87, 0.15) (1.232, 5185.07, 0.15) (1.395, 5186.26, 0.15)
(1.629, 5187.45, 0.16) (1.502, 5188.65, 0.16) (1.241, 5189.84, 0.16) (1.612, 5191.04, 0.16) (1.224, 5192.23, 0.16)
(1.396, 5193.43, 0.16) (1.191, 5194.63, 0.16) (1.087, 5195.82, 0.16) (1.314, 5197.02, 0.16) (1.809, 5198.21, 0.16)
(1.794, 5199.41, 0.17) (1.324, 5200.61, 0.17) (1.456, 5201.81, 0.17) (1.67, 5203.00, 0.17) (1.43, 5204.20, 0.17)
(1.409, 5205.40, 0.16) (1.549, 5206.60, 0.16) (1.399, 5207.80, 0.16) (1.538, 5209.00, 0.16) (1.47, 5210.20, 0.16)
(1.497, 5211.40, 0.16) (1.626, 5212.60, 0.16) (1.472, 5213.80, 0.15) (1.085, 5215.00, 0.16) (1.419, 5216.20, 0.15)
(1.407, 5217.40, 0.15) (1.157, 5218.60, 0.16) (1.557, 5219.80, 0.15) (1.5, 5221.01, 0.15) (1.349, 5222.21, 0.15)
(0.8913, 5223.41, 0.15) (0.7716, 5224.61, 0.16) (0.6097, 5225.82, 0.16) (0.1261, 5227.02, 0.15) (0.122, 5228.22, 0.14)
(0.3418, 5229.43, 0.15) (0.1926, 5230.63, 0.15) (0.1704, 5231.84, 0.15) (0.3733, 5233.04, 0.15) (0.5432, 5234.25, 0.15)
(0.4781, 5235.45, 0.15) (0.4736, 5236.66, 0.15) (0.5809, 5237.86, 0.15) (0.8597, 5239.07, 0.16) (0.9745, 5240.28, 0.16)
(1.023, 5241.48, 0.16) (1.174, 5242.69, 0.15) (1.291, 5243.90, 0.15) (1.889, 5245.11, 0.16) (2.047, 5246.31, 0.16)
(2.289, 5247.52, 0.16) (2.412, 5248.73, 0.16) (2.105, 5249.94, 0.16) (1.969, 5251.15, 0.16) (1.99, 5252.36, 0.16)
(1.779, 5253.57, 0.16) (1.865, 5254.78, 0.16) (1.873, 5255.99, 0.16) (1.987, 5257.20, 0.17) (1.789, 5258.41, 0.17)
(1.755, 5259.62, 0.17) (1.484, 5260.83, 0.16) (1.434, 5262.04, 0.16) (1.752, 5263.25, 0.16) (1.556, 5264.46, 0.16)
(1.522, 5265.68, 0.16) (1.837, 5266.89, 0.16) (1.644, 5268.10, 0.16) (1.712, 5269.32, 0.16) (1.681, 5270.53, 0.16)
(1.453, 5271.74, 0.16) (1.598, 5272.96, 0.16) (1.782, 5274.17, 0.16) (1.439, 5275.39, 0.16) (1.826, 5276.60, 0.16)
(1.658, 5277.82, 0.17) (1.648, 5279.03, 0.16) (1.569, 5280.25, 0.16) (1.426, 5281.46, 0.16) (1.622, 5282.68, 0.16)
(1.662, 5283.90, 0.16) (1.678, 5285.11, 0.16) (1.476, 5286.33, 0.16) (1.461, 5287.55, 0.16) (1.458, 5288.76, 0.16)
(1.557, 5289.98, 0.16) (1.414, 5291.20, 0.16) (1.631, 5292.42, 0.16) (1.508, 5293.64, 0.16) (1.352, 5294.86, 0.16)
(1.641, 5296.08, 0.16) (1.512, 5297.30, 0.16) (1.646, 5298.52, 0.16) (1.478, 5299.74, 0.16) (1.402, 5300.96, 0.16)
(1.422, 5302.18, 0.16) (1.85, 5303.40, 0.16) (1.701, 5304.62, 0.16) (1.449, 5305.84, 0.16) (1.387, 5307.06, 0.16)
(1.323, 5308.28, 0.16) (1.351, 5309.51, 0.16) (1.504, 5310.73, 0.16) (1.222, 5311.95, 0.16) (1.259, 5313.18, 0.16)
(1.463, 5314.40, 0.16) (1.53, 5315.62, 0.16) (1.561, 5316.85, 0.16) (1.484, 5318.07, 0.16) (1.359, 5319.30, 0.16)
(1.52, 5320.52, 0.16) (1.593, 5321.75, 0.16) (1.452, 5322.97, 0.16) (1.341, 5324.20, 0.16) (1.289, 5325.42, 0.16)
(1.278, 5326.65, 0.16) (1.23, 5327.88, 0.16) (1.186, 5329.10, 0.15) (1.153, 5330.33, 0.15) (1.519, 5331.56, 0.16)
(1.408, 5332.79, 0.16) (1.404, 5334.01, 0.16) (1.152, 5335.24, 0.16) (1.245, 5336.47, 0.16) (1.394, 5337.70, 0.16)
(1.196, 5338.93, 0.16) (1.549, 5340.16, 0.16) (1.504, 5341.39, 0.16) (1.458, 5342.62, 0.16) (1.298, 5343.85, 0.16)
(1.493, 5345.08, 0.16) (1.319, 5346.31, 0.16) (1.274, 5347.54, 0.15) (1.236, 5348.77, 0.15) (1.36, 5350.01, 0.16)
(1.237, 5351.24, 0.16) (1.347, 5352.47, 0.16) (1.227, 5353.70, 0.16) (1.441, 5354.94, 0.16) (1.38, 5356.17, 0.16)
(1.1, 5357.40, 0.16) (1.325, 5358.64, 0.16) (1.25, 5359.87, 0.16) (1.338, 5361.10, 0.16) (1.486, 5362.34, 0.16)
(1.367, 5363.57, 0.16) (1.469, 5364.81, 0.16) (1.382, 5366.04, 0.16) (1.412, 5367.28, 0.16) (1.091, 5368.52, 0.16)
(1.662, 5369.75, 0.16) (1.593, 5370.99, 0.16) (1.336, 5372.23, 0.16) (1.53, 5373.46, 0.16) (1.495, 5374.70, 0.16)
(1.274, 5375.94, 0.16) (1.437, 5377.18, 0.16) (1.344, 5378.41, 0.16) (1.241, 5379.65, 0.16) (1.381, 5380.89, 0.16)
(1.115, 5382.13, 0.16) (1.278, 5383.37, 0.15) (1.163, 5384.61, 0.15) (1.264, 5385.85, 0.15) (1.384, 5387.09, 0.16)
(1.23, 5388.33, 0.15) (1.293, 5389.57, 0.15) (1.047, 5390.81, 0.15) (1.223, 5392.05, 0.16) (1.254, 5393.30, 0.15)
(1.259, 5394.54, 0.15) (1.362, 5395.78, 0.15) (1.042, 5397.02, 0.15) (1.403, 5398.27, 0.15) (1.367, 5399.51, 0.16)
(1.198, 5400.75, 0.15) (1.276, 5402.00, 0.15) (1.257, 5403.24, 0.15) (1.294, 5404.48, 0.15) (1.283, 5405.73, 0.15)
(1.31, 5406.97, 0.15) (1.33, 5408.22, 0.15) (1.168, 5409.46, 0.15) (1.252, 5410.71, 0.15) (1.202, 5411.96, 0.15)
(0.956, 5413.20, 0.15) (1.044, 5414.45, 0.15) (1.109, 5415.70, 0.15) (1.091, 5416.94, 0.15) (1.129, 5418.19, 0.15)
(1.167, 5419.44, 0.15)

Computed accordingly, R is 0.26 mag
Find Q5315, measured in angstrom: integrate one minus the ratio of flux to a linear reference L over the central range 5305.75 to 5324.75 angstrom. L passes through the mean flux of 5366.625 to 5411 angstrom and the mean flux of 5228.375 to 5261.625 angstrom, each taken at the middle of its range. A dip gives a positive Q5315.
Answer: -1.7 angstrom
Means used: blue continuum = 1.31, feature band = 1.42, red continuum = 1.3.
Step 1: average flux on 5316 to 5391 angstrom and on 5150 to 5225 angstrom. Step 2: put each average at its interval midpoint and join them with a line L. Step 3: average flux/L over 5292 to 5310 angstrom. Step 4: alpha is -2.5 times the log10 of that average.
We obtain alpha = -0.12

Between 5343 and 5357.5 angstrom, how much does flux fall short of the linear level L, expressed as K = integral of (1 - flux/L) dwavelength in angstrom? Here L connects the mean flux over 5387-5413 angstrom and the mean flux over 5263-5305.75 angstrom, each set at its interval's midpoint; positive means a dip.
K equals 0.8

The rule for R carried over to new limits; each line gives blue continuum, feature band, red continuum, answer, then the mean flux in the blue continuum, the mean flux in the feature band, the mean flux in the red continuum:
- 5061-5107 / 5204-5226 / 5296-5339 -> -0.061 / 1.07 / 1.33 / 1.41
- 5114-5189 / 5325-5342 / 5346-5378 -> 0.020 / 1.25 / 1.32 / 1.36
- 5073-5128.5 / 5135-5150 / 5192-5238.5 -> -0.146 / 1.11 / 1.26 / 1.1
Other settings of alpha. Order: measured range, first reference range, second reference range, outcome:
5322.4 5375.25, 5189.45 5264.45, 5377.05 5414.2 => -0.07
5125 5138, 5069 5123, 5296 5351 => -0.06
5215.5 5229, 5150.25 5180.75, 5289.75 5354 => 0.32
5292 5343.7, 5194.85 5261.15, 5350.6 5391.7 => -0.08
